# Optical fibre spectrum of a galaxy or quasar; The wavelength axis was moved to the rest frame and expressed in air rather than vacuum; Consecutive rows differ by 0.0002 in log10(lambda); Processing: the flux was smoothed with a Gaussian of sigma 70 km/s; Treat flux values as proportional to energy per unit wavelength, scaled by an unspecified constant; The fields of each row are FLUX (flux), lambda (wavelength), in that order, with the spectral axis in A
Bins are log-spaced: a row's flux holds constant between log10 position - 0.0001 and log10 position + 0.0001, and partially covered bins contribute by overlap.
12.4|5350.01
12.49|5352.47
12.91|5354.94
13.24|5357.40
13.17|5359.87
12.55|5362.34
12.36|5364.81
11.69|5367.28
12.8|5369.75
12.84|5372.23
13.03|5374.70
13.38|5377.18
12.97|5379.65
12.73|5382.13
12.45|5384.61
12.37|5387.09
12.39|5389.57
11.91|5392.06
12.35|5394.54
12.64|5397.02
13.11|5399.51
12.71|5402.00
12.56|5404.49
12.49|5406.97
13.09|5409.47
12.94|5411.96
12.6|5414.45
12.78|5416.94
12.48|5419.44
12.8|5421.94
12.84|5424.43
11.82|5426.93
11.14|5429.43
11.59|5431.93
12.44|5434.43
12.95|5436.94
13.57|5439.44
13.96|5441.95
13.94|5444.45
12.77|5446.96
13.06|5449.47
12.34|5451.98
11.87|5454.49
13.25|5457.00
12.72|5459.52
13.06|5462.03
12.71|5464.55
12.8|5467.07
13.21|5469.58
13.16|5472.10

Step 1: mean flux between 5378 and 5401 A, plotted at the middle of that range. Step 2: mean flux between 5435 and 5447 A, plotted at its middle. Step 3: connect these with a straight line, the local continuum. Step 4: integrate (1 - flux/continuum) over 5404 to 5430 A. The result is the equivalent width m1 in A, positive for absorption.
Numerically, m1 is 0.98 A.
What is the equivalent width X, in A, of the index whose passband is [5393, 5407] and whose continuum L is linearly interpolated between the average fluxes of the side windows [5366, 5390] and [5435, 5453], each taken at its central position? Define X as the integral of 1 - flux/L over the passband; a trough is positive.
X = 0.2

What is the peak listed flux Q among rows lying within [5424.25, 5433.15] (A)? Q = 12.84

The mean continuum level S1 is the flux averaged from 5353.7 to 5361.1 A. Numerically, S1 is 13.1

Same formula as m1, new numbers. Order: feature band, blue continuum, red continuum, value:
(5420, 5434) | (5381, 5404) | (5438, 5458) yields 0.9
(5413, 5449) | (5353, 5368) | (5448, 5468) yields 0.0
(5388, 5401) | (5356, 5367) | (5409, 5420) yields 0.3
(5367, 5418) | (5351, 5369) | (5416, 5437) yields -0.9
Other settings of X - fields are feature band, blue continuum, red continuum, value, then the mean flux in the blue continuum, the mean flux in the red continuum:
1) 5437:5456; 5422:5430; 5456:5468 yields -0.8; 12.1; 12.9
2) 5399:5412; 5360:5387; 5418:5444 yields -0.2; 12.7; 12.6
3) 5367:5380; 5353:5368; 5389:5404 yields -0.2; 12.7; 12.5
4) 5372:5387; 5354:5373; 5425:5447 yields -0.2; 12.7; 12.7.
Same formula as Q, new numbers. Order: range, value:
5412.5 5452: 13.96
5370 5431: 13.38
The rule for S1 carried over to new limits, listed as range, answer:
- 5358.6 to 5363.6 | 12.9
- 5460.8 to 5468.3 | 12.8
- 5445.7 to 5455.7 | 12.5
